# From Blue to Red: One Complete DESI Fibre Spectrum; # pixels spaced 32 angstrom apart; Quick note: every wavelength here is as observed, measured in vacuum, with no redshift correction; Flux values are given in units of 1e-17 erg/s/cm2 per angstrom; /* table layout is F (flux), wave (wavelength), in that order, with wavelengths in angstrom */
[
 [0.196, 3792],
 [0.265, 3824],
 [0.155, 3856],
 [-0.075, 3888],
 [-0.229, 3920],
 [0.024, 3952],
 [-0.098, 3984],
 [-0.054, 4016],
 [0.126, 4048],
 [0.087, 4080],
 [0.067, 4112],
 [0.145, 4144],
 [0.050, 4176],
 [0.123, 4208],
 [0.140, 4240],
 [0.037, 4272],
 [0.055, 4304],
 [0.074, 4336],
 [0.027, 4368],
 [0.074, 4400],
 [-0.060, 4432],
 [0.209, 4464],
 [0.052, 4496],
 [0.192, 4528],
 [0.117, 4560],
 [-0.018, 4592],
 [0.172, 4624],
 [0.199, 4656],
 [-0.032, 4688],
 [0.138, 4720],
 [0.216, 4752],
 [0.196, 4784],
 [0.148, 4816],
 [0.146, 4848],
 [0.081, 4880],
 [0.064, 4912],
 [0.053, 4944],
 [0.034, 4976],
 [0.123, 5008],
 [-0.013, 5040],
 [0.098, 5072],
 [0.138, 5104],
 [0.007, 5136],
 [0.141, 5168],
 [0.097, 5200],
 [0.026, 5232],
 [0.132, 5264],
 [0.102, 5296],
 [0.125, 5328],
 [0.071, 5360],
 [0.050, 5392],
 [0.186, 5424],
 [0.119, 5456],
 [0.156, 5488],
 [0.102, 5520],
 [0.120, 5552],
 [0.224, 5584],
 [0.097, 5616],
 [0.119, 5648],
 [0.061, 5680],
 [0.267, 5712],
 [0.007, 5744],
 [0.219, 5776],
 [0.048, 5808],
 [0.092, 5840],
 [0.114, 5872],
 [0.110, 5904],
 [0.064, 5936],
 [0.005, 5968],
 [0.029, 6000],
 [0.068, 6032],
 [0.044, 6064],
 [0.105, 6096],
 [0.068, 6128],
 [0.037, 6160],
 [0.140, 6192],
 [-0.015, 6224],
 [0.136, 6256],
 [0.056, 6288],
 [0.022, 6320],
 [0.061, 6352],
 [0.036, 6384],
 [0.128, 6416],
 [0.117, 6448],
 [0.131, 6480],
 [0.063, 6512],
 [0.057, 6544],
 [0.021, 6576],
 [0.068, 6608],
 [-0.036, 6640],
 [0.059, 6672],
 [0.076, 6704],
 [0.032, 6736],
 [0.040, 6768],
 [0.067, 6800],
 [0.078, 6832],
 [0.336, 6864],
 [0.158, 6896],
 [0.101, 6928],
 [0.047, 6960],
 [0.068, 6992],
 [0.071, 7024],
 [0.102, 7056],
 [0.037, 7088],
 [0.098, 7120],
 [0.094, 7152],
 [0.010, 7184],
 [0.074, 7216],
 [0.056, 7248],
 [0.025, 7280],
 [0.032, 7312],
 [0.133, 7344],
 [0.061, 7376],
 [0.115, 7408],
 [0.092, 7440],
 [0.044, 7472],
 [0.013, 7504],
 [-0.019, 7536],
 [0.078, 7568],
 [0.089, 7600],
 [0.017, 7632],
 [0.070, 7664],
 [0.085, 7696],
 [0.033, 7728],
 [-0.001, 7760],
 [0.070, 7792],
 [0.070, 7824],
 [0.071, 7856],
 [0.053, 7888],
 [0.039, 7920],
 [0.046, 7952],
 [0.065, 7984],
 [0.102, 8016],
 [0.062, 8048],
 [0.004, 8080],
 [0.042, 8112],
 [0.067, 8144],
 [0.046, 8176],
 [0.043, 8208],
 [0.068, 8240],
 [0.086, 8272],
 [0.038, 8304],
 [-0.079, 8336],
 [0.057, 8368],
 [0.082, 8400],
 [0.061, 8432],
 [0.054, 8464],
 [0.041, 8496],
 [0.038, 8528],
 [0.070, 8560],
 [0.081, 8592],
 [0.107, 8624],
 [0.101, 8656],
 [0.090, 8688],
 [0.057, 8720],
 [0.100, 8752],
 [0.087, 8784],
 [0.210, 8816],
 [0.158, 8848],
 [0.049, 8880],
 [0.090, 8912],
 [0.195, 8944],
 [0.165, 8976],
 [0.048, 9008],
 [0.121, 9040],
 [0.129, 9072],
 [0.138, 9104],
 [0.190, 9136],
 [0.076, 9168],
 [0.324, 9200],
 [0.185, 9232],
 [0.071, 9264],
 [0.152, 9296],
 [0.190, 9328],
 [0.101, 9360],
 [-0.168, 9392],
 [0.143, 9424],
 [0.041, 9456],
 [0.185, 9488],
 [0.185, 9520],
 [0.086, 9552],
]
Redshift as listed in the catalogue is 0.84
